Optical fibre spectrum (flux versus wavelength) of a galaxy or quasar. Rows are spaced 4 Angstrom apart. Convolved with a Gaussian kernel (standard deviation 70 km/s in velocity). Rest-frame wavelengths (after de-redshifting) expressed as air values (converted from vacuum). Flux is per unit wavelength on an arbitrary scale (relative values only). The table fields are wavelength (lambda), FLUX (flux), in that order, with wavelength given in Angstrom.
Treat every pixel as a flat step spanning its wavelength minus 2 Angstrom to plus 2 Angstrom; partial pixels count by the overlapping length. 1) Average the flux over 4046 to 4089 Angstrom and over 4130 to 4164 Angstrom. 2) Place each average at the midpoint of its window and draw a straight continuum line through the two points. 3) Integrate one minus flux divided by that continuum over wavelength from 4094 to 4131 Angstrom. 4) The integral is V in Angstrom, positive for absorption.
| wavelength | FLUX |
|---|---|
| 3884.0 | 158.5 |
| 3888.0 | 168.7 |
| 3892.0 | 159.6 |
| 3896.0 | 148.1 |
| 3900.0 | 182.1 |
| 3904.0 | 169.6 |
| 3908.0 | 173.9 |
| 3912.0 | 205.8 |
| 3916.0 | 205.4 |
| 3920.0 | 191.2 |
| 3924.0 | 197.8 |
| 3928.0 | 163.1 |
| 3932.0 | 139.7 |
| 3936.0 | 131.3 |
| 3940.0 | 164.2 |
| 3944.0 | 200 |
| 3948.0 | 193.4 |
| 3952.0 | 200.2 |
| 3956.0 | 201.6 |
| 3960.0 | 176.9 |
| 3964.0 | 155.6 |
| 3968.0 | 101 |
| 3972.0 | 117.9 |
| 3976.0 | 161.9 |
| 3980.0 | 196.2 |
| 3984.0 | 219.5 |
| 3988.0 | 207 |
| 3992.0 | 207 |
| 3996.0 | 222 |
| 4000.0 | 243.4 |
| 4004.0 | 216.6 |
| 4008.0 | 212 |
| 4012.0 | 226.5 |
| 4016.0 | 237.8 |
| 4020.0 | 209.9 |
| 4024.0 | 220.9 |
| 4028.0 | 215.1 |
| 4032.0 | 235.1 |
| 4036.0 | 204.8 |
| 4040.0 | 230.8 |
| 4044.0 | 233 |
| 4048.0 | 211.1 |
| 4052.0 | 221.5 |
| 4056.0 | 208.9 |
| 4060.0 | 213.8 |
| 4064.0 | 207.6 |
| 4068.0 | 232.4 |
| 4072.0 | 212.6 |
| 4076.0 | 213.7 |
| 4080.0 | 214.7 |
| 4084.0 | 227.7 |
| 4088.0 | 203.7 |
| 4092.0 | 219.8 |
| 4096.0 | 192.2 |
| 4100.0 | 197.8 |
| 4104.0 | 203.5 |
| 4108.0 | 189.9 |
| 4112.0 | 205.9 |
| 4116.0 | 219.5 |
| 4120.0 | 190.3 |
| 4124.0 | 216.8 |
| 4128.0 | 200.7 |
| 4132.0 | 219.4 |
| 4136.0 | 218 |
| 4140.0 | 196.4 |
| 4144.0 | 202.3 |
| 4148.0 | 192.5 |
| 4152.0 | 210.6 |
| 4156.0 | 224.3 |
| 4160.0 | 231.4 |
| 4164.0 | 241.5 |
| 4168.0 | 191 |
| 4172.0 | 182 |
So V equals 2.1 Angstrom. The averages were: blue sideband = 216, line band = 202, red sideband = 214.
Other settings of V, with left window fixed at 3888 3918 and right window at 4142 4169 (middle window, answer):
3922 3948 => 1.97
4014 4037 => -3.08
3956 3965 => 0.50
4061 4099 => -1.93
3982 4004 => -3.36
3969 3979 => 2.45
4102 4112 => 0.41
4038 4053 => -1.98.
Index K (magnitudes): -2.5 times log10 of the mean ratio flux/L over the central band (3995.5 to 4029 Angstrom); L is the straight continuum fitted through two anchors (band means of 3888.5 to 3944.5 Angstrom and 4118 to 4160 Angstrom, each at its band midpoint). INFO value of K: -0.185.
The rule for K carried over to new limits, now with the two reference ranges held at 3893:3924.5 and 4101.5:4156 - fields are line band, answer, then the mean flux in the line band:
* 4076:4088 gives -0.084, 217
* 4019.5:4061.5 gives -0.118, 219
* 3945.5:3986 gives 0.096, 173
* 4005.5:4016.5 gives -0.156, 223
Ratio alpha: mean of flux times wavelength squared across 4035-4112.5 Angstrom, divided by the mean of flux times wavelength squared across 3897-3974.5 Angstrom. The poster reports 1.33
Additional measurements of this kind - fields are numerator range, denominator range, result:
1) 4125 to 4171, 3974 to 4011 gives 1.08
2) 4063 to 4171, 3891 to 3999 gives 1.28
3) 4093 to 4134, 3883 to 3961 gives 1.27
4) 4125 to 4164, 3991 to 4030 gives 1.02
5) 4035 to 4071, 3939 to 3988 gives 1.30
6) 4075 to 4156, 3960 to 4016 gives 1.14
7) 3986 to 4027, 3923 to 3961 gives 1.29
